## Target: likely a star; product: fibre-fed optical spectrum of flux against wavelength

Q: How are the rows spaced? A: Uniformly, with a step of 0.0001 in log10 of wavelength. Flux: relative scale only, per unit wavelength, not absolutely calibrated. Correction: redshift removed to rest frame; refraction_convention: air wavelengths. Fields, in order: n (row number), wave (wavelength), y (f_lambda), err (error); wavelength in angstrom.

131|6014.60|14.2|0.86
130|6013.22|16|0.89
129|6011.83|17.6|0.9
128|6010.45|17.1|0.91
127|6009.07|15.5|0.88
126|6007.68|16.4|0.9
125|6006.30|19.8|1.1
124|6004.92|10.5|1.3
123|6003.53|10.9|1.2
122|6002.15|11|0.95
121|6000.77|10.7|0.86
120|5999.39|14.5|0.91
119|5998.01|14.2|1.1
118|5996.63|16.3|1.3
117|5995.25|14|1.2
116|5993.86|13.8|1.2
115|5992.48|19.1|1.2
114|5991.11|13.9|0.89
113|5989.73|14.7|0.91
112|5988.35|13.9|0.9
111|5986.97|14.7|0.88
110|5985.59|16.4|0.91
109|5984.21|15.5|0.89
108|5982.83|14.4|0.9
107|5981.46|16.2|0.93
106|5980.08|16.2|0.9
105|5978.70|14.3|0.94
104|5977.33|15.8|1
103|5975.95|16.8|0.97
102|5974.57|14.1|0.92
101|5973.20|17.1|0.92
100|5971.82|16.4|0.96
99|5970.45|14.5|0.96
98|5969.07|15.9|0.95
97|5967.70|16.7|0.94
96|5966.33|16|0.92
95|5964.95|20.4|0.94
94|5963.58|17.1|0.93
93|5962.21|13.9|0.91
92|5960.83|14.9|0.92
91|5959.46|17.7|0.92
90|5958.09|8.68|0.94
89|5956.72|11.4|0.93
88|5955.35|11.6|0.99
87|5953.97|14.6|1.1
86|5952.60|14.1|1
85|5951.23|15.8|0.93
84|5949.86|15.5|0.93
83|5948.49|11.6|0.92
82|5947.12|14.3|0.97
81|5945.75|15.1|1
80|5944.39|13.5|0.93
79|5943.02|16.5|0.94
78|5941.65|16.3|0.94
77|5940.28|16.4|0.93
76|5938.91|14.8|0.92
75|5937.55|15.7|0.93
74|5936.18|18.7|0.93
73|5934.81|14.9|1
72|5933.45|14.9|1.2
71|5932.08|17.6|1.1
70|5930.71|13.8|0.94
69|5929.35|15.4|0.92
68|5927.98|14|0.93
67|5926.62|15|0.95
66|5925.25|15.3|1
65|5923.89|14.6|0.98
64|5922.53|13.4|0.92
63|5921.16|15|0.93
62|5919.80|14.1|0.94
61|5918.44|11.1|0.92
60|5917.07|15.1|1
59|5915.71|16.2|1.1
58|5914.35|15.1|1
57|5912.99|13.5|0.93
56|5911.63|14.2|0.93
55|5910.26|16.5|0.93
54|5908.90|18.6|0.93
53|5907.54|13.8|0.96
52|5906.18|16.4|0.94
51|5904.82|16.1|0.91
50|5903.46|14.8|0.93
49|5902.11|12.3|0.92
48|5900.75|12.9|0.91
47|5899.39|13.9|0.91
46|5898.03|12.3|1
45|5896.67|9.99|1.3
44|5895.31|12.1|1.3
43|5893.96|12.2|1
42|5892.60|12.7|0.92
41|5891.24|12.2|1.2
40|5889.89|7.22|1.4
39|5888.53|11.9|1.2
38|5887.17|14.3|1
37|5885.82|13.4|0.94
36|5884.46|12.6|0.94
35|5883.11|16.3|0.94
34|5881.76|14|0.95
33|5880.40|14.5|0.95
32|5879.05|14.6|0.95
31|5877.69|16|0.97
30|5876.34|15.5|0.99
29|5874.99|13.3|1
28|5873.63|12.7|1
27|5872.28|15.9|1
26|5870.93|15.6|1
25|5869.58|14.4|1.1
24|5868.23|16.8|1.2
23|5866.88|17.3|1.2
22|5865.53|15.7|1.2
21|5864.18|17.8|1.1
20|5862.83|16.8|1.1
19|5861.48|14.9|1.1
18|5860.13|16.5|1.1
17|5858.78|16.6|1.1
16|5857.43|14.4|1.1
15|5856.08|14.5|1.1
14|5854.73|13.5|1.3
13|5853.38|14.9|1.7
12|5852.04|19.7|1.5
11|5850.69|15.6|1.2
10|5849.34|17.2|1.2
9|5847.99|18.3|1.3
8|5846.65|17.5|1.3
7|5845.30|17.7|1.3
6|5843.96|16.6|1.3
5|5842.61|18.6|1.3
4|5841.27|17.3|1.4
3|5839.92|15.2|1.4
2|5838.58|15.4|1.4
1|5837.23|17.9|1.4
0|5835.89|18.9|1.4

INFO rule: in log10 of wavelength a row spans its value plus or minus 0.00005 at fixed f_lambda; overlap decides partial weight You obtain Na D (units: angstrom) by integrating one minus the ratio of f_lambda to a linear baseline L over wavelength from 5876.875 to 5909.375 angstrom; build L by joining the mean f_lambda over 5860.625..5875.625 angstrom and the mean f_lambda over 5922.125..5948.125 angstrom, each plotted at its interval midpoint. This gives 4.07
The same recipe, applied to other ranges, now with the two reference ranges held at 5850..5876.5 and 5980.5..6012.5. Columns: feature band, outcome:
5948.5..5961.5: 1.2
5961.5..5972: -0.9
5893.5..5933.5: 2.6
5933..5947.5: -0.4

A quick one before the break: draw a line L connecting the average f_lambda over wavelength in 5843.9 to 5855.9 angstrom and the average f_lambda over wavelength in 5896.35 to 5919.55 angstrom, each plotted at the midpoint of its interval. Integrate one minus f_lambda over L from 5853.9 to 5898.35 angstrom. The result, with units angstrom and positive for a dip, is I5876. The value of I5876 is 4.14 angstrom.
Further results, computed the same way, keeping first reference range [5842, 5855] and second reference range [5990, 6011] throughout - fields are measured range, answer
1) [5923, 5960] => 1.9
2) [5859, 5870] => 0.3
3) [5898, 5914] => 1.4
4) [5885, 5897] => 3.3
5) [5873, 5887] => 1.9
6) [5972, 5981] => -0.5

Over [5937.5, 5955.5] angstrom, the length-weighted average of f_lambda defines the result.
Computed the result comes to 14.8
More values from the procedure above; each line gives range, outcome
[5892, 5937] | 14.4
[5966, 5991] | 15.5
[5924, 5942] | 15.6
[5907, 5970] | 15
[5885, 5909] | 13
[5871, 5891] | 13.8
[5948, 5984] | 15.1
